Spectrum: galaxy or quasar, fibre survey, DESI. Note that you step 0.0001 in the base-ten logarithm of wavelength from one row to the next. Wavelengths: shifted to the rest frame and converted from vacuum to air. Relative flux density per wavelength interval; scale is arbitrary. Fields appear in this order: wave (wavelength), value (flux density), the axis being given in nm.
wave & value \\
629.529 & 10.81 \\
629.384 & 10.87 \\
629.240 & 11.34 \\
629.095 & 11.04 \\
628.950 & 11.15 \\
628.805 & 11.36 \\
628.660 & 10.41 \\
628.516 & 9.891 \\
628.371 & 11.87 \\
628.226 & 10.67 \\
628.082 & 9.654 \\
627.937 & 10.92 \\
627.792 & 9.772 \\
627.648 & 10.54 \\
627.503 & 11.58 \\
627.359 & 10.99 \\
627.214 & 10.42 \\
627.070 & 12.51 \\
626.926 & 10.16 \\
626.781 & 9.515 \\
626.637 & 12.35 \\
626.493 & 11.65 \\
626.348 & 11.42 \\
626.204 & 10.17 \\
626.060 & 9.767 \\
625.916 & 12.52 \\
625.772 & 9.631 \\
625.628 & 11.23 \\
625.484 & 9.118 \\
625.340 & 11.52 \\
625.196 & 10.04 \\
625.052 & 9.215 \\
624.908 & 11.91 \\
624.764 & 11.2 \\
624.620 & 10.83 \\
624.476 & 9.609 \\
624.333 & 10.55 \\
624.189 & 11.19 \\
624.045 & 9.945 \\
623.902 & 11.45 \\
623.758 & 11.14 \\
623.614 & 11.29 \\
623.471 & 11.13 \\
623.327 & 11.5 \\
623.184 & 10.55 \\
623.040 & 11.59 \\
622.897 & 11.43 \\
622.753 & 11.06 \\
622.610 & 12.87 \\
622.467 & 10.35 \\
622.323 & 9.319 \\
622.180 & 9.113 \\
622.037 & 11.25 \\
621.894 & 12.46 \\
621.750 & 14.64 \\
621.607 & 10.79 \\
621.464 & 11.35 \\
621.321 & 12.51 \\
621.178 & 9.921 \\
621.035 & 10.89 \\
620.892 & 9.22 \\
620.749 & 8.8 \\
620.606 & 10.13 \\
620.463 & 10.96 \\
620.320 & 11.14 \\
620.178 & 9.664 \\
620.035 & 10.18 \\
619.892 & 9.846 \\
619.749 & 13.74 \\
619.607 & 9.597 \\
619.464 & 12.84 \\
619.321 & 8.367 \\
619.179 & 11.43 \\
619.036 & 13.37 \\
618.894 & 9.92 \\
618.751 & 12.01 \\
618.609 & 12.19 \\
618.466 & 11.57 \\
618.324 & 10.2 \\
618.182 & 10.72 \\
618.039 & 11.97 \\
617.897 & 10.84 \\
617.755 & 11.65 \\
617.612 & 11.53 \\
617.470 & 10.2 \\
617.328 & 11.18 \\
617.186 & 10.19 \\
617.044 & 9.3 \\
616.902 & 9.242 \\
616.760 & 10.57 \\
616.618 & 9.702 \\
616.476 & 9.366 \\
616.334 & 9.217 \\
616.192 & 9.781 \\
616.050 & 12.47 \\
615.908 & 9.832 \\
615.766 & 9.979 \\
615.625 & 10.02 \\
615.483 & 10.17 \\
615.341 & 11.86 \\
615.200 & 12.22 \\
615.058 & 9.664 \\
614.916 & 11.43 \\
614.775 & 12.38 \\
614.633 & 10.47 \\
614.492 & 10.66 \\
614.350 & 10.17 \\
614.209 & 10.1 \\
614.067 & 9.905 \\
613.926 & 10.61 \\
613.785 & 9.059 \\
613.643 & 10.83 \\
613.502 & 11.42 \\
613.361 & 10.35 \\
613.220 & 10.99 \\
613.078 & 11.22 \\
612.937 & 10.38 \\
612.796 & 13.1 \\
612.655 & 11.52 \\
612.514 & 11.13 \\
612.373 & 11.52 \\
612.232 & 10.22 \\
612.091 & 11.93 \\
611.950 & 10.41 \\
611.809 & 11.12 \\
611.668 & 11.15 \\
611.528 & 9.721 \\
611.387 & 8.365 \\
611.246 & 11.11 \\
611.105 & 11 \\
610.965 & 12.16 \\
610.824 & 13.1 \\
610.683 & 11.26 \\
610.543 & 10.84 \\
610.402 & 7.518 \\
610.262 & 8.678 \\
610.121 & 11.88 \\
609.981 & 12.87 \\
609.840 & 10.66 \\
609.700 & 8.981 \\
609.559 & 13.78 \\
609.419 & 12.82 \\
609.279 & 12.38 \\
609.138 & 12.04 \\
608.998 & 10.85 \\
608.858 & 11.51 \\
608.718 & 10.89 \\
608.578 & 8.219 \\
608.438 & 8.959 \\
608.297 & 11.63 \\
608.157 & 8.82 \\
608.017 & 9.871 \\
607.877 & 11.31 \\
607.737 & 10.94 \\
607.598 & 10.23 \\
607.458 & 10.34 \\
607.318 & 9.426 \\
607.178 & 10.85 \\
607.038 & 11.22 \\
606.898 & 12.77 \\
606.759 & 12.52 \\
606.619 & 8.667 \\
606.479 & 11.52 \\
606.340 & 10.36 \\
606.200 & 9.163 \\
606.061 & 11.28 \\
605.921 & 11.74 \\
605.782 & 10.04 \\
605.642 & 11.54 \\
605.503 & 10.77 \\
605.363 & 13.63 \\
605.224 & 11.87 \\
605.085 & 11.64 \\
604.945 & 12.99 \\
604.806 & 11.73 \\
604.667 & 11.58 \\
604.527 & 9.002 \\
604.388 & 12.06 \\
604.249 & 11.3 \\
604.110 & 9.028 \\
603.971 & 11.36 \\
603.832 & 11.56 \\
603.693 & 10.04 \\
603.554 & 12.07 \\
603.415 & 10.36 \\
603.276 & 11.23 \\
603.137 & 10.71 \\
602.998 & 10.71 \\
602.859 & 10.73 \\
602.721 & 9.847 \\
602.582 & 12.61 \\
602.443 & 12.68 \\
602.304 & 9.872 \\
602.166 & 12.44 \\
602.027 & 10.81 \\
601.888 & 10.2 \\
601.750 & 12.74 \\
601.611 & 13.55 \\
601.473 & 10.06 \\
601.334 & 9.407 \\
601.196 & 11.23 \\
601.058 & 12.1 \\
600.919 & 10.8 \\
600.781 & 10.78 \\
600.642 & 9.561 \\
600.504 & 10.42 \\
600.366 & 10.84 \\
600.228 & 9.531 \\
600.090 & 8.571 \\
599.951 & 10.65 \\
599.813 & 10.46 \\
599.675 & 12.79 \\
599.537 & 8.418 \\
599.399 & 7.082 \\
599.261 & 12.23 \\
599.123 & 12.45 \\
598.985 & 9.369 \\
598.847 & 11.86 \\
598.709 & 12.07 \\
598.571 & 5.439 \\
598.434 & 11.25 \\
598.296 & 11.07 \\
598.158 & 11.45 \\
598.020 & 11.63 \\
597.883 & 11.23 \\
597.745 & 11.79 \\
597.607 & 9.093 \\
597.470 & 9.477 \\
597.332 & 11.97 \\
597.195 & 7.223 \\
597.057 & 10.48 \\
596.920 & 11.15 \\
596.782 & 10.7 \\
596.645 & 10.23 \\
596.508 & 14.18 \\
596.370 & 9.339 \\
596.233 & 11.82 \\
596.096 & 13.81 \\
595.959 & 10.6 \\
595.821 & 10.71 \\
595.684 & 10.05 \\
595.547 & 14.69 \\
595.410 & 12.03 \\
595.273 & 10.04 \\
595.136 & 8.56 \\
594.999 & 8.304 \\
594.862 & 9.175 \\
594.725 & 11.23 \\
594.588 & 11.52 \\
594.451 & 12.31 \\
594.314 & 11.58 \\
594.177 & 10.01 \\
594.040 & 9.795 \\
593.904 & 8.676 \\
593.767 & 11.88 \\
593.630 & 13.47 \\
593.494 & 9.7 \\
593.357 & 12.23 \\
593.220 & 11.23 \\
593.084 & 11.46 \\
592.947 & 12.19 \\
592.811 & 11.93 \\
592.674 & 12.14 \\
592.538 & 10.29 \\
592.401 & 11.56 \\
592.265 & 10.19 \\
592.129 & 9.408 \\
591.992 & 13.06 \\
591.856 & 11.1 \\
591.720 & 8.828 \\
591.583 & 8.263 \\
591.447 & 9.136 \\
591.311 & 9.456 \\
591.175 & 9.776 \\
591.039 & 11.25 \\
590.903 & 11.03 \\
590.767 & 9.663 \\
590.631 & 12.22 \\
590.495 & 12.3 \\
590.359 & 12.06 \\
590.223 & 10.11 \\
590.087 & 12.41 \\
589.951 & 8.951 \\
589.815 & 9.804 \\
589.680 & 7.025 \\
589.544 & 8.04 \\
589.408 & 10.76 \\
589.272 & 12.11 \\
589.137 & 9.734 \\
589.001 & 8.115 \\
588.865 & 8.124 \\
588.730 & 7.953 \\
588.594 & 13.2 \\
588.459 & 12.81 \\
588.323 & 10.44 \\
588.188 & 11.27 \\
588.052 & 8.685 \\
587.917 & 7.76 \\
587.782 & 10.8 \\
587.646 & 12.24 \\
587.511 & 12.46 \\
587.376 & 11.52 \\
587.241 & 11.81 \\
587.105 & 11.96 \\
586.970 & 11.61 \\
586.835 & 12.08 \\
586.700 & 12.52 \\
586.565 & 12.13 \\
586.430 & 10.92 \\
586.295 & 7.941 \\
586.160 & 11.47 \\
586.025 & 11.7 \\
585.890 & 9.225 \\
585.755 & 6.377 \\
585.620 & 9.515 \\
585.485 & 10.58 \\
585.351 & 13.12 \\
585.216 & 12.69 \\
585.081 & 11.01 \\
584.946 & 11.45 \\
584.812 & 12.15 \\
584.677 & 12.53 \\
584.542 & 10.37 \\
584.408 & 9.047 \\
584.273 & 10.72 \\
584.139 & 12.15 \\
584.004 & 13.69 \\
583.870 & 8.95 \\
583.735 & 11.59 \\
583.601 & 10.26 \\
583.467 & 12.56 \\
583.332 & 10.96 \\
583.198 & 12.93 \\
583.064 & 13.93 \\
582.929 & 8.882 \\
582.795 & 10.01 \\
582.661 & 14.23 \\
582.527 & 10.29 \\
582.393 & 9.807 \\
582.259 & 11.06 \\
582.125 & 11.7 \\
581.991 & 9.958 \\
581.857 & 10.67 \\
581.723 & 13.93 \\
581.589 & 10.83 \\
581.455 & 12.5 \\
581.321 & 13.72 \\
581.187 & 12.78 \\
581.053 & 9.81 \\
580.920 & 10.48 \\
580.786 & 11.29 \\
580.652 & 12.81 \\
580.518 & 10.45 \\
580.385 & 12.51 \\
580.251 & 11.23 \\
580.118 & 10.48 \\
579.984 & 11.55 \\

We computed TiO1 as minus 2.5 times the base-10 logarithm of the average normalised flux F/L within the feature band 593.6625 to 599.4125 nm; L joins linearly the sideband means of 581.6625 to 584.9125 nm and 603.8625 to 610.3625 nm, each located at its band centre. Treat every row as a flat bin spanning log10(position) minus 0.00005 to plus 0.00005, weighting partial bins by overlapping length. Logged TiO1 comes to 0.04 mag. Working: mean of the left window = 11.3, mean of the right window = 11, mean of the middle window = 10.8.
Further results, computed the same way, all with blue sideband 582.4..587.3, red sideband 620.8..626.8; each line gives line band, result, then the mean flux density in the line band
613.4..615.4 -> 0.024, 10.8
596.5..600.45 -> 0.065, 10.5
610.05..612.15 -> 0.034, 10.7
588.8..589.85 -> 0.210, 9.2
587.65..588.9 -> 0.090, 10.3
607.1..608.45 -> 0.076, 10.3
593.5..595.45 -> 0.056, 10.6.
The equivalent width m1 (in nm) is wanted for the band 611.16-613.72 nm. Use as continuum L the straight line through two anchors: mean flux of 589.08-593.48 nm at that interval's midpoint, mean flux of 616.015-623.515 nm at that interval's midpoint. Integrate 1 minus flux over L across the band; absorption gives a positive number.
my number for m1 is -0.03 nm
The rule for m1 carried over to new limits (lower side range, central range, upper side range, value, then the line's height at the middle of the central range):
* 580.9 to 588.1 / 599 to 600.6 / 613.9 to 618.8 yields 0.10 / 10.9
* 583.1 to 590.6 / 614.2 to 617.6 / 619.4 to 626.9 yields 0.13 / 10.9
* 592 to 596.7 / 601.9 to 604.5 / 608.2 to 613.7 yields 0.00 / 11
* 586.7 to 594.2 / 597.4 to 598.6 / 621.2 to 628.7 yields 0.03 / 10.7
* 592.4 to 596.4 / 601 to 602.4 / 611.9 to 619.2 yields -0.03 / 11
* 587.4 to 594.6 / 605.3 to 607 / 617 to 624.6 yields -0.06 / 10.8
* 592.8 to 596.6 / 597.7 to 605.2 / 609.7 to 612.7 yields 0.09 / 11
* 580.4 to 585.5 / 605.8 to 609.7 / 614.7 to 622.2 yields 0.07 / 11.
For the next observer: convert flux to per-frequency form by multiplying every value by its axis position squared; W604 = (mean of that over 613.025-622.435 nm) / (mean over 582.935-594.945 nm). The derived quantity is 1.1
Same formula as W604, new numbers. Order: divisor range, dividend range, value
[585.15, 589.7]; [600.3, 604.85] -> 1.09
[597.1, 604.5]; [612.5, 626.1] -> 1.07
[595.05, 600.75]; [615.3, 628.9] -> 1.10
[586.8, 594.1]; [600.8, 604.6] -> 1.08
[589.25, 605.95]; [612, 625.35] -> 1.07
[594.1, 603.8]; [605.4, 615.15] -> 1.04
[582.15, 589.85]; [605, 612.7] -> 1.09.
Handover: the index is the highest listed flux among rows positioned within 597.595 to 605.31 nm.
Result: 13.55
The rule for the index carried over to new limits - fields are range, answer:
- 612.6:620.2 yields 13.74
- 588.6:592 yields 13.06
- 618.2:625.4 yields 14.64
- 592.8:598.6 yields 14.69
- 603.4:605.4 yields 13.63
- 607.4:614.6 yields 13.78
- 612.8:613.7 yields 11.42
